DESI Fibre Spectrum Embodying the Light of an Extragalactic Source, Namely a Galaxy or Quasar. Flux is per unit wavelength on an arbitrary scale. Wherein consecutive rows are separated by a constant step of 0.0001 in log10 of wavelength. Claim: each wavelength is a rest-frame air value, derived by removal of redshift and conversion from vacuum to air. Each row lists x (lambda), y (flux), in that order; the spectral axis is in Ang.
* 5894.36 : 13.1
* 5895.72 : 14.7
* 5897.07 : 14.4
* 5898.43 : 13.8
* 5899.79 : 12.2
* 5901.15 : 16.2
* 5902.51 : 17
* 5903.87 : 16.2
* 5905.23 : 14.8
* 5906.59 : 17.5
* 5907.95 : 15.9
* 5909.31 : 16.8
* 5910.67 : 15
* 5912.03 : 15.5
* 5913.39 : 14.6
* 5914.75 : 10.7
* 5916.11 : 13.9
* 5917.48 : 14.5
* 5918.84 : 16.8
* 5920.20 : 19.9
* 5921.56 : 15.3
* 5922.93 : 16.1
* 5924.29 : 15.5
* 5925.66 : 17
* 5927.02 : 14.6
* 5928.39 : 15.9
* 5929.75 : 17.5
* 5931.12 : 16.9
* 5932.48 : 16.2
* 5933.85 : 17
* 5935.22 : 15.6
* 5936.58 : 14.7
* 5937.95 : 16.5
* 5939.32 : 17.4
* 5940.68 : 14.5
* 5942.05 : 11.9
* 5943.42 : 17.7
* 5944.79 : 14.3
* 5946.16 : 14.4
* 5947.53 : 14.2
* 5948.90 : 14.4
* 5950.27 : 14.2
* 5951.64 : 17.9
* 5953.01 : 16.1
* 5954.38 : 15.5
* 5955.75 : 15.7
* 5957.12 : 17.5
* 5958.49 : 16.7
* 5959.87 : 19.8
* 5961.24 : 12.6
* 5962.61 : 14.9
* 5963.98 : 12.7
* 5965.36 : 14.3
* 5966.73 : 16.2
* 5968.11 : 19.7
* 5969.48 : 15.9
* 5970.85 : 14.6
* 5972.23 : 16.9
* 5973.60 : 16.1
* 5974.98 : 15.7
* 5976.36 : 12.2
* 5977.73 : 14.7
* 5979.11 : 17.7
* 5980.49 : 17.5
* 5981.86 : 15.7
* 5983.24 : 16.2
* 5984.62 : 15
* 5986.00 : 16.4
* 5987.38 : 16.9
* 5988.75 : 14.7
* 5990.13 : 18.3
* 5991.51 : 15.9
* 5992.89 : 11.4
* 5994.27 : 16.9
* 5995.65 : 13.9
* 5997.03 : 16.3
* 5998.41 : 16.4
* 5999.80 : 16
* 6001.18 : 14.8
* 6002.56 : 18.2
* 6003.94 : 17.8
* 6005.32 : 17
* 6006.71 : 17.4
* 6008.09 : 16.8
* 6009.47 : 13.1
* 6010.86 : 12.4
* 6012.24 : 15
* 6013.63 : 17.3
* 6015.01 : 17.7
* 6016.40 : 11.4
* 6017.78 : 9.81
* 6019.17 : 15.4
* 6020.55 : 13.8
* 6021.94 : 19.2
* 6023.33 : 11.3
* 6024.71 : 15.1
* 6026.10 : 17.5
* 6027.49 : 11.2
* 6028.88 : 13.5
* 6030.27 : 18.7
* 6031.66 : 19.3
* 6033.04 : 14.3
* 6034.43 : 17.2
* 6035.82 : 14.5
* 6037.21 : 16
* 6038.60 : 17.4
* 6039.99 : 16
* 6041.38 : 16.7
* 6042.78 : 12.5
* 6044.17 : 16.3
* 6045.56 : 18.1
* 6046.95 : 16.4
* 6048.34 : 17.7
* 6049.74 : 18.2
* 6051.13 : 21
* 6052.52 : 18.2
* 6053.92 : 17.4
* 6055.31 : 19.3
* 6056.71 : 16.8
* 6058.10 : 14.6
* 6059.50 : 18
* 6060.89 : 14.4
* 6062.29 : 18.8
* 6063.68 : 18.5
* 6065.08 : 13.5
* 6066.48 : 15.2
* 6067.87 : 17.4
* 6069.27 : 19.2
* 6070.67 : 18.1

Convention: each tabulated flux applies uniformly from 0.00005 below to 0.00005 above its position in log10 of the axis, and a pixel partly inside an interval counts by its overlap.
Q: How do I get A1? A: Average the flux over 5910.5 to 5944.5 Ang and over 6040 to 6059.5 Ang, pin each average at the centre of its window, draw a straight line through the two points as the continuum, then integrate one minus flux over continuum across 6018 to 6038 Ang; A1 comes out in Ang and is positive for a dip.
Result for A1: 1.8 Ang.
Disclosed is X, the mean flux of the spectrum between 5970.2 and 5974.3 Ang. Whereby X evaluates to 15.9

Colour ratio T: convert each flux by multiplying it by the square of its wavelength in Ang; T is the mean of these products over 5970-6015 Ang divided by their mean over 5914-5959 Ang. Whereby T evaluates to 1.0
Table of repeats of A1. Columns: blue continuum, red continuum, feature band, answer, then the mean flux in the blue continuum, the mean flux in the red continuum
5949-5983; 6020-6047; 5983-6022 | 0.72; 15.8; 15.7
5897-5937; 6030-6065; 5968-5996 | 0.91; 15.6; 17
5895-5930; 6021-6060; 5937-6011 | 1.04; 15.4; 16.5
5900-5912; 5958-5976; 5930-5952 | 0.51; 16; 15.8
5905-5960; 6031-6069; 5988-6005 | 0.44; 15.7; 16.8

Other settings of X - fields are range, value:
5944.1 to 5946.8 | 14.3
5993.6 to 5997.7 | 15.7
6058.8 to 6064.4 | 17.4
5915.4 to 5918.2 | 14.2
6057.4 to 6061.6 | 15.7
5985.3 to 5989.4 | 16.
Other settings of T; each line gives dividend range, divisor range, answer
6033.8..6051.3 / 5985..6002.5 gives 1.07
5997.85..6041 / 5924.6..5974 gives 1.01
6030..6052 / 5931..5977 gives 1.11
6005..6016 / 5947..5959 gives 1.01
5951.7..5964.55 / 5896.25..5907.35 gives 1.06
